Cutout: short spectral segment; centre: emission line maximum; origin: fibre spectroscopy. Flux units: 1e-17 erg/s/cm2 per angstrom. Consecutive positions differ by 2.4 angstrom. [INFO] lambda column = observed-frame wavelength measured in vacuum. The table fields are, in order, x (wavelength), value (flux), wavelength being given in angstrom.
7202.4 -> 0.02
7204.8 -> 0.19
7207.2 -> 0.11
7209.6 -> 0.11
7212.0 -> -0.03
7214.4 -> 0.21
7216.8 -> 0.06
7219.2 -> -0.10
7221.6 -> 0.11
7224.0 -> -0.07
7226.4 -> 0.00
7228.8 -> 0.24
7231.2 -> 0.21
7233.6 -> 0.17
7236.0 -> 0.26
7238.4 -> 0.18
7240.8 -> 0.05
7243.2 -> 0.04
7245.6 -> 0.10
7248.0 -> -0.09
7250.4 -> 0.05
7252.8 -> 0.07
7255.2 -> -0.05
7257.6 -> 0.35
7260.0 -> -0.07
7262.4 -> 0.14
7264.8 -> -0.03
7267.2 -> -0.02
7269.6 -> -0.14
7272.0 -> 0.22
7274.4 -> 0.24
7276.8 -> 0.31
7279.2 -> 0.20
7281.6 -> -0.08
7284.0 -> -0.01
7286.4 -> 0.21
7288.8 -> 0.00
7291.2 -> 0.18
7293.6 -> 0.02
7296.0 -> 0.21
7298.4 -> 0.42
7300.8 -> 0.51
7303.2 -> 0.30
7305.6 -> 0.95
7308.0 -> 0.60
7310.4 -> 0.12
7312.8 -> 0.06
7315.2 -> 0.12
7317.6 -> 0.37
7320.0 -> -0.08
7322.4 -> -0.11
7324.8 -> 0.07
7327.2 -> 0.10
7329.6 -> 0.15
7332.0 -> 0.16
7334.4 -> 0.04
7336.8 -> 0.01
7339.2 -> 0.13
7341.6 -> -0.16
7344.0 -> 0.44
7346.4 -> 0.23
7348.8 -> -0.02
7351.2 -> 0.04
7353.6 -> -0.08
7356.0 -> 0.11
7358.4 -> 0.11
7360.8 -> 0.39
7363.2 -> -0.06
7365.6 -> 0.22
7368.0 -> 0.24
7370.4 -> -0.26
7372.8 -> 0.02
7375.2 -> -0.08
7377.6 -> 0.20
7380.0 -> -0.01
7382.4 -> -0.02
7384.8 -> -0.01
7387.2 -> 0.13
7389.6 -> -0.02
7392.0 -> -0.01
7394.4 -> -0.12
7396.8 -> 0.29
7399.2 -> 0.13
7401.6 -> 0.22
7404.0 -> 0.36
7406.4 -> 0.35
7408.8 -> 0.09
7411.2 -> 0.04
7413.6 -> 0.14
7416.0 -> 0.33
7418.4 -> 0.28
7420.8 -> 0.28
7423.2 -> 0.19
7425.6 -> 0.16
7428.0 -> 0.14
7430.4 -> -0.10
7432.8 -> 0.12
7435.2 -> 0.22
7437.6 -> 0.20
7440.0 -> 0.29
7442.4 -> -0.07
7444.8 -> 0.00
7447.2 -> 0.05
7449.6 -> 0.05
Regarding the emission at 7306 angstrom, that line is [O II]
